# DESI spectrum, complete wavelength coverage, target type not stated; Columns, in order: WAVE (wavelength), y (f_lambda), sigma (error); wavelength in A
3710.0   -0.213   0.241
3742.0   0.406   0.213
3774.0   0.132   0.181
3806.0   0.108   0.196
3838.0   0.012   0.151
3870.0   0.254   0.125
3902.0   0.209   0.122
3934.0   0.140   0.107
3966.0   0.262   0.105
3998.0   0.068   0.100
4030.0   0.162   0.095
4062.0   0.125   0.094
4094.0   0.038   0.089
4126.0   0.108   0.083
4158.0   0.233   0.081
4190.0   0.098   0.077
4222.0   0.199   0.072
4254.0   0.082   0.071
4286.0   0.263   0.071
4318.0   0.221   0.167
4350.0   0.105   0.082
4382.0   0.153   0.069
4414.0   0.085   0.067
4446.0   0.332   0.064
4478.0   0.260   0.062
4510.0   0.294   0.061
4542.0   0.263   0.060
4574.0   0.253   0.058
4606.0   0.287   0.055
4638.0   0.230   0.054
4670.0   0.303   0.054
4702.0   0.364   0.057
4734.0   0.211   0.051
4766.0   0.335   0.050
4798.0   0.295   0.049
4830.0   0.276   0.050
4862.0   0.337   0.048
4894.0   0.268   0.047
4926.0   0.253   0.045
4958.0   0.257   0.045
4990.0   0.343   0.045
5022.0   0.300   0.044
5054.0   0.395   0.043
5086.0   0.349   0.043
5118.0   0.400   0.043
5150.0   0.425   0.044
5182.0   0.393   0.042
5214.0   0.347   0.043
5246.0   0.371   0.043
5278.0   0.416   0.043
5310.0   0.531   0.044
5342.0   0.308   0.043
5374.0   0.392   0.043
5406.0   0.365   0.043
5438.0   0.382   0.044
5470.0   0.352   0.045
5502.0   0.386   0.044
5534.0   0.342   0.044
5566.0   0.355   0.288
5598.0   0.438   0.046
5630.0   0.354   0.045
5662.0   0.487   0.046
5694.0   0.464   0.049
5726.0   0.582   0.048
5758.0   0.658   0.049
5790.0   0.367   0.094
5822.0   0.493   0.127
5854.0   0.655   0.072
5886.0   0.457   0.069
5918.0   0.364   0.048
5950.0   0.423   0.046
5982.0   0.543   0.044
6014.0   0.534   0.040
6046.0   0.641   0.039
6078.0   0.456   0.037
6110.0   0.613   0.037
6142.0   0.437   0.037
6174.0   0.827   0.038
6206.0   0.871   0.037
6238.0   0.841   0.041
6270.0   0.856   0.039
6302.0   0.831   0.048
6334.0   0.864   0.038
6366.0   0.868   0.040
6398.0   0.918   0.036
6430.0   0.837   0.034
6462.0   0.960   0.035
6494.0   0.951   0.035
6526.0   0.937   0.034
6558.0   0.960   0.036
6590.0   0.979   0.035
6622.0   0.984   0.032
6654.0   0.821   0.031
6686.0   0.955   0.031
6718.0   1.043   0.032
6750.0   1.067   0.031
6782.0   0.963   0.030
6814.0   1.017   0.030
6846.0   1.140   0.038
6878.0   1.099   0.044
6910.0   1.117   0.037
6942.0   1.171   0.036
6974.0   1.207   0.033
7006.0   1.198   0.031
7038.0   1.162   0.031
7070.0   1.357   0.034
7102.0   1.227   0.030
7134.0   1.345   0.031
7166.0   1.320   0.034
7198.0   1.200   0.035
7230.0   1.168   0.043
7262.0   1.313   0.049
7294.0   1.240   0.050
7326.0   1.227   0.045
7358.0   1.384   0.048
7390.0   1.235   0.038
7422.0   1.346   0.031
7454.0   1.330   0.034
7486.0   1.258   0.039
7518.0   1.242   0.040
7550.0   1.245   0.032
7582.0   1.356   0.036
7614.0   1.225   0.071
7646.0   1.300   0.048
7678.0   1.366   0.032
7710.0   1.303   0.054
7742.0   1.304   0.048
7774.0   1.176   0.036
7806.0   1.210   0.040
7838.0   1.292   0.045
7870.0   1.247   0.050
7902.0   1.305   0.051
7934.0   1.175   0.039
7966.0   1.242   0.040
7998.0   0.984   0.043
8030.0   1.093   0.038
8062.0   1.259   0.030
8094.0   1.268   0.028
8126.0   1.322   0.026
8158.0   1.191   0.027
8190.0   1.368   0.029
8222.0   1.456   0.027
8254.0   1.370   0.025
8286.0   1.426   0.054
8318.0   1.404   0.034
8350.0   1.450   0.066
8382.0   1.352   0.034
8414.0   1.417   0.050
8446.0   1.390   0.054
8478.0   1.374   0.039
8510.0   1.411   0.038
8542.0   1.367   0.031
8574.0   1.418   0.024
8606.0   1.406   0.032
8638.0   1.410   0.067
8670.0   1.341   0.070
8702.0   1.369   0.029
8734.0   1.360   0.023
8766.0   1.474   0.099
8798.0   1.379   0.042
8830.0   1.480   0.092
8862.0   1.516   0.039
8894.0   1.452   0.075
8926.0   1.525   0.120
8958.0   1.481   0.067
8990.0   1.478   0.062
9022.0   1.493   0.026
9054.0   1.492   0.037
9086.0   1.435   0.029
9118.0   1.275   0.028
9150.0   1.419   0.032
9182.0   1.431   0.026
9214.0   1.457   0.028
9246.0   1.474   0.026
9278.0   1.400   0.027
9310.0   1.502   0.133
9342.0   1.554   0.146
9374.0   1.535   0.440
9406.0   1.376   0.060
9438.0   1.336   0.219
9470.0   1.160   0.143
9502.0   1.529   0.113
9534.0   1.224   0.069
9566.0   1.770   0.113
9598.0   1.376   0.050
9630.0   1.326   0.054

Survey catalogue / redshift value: 0.548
